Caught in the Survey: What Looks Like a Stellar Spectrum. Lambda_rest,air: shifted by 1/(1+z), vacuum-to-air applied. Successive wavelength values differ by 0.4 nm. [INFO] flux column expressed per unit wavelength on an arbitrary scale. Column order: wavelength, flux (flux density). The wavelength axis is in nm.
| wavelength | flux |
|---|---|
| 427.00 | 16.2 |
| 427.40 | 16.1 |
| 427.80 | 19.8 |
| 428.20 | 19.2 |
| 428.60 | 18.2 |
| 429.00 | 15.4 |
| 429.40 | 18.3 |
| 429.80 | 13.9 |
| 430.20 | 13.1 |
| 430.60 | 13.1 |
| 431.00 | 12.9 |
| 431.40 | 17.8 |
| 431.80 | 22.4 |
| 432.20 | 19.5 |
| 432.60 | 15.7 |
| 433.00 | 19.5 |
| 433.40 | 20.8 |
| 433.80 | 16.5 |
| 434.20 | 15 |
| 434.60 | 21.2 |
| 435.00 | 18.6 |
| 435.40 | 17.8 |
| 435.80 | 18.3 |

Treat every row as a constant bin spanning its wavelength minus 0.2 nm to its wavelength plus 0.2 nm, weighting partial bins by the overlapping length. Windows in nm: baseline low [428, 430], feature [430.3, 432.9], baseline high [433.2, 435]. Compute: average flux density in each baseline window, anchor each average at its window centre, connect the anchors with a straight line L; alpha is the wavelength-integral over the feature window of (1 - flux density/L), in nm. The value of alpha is 0.129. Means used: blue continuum 17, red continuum 18.4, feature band 16.9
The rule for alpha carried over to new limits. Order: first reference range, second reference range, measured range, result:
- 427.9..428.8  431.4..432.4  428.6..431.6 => 0.67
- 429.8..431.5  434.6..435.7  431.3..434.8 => -0.49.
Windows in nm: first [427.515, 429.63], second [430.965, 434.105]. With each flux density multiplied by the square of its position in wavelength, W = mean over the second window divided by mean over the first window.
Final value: 1.03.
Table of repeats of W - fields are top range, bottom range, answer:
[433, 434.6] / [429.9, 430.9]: 1.40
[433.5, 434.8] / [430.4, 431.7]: 1.19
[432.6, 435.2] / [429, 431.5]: 1.27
